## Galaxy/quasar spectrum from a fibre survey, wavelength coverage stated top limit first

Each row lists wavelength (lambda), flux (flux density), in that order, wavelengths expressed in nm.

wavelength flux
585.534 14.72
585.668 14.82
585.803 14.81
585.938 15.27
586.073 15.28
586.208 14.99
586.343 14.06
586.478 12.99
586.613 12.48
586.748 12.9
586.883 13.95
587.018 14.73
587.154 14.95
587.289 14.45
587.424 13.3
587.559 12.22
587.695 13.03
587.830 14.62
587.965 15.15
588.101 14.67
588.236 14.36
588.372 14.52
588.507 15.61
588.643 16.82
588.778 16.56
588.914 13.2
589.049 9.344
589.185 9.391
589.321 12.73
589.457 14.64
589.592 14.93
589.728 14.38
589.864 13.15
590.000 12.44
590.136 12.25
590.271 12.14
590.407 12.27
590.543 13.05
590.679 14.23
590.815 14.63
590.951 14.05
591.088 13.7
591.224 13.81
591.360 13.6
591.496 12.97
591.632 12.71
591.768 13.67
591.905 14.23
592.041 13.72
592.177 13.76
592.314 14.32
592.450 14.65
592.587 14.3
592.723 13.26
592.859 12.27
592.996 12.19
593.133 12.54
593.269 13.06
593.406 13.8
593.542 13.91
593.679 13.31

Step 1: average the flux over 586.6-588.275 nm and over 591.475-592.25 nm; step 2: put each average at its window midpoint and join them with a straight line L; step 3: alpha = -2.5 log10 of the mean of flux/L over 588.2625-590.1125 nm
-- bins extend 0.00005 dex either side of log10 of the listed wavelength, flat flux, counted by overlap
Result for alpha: 0.01 mag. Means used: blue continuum 13.9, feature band 13.6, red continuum 13.5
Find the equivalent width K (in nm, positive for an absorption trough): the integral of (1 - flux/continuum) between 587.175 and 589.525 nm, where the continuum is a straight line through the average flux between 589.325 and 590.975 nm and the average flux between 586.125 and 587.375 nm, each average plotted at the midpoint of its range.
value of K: -0.02 nm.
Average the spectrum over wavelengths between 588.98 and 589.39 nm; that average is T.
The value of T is 10.5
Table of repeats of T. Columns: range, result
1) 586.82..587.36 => 14.5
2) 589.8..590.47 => 12.5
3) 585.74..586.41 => 14.9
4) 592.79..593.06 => 12.2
